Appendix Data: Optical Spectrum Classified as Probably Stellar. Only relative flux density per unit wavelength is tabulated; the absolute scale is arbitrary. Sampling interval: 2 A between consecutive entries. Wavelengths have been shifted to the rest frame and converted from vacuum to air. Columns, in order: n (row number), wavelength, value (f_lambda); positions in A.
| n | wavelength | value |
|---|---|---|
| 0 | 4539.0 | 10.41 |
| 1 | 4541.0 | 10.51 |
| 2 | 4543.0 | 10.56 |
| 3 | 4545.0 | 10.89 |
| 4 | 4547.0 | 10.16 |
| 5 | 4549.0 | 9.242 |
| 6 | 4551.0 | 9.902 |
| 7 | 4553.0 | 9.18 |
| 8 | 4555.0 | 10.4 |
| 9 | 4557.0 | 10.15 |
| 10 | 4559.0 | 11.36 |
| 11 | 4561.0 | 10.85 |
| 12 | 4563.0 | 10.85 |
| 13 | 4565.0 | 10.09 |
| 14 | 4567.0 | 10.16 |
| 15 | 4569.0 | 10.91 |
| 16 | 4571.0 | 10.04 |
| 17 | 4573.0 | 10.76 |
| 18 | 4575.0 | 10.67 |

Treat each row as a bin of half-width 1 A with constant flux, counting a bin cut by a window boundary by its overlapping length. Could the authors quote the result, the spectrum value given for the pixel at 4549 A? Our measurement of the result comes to 9.242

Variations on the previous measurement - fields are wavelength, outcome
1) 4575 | 10.67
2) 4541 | 10.51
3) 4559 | 11.36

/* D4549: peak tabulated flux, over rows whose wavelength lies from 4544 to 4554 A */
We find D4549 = 10.89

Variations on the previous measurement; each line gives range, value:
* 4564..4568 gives 10.16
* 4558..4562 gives 11.36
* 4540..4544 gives 10.56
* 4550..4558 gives 10.4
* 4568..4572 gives 10.91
